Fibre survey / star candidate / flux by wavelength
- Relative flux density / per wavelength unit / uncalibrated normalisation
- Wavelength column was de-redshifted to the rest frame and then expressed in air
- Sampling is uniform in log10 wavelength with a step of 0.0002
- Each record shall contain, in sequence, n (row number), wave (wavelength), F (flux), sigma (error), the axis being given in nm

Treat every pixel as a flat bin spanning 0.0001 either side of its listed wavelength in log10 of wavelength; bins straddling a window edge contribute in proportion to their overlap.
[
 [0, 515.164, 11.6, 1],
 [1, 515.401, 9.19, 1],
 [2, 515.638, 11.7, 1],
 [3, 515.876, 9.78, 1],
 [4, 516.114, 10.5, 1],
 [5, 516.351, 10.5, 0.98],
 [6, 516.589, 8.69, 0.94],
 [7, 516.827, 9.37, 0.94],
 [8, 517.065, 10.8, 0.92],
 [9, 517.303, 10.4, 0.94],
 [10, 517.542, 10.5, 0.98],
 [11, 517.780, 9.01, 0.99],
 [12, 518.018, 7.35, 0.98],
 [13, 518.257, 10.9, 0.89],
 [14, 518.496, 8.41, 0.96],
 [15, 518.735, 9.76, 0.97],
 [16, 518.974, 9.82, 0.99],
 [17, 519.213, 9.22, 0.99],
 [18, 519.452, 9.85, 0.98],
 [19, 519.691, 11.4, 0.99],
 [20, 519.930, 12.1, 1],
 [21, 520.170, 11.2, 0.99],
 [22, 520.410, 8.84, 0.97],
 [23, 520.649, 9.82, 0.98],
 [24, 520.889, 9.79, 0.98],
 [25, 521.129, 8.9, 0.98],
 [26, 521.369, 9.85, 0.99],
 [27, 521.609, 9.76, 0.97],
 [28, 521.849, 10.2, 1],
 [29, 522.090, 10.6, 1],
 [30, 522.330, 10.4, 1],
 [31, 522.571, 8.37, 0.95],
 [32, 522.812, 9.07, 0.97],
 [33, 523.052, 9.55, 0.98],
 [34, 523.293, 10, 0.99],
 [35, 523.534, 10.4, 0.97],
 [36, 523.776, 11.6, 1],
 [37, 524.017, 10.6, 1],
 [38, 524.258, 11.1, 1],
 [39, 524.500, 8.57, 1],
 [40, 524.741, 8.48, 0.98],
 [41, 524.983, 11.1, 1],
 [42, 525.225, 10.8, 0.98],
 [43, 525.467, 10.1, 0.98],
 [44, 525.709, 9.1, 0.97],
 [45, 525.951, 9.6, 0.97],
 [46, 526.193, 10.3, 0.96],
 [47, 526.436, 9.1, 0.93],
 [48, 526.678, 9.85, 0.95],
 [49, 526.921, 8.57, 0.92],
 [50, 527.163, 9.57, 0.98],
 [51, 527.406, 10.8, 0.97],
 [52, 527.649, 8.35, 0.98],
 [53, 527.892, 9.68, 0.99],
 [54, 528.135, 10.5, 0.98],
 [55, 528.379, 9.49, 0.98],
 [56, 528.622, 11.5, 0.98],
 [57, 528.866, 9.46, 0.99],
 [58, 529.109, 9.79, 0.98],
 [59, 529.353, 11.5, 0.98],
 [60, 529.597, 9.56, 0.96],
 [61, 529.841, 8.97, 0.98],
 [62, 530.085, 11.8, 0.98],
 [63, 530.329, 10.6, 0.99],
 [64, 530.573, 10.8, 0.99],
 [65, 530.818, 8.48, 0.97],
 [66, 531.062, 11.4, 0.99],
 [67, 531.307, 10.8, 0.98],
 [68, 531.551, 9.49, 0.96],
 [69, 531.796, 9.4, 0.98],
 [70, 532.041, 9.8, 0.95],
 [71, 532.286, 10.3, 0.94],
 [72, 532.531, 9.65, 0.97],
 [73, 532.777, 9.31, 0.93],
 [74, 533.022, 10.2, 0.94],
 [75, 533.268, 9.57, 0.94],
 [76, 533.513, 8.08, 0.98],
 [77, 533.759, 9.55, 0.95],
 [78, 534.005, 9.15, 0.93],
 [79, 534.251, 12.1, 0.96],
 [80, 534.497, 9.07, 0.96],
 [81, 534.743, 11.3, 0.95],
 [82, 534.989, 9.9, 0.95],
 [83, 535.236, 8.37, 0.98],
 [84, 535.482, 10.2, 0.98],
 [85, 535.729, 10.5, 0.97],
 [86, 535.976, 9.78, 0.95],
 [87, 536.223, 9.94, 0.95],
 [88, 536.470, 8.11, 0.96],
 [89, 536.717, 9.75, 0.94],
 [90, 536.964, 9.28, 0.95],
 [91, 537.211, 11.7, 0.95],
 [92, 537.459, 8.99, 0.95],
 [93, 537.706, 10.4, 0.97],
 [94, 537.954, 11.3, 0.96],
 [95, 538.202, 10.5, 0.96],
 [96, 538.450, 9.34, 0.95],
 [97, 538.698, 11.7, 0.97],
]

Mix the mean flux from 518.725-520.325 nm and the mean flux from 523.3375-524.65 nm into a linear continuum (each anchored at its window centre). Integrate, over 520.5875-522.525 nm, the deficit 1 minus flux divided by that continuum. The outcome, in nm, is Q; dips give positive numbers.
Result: 0.11 nm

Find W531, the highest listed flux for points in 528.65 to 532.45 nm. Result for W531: 11.8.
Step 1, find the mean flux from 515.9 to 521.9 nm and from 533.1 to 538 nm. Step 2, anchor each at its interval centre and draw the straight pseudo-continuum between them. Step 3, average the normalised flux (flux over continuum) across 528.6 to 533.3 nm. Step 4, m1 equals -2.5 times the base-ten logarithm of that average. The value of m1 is -0.03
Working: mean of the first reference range 9.87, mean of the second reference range 9.83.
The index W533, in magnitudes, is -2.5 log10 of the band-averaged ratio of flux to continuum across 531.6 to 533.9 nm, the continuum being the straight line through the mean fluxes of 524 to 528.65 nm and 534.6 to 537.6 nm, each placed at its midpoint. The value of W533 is 0.032 mag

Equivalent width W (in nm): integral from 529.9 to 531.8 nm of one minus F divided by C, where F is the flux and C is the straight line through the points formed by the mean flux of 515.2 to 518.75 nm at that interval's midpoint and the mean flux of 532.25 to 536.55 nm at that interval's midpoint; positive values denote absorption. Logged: -0.118 nm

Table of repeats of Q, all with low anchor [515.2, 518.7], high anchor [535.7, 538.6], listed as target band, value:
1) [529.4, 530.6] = -0.06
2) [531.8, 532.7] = 0.01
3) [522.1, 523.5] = 0.04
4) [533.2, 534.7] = 0.04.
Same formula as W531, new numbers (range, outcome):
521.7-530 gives 11.6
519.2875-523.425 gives 12.1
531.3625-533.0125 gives 10.3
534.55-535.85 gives 11.3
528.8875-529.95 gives 11.5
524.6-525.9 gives 11.1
